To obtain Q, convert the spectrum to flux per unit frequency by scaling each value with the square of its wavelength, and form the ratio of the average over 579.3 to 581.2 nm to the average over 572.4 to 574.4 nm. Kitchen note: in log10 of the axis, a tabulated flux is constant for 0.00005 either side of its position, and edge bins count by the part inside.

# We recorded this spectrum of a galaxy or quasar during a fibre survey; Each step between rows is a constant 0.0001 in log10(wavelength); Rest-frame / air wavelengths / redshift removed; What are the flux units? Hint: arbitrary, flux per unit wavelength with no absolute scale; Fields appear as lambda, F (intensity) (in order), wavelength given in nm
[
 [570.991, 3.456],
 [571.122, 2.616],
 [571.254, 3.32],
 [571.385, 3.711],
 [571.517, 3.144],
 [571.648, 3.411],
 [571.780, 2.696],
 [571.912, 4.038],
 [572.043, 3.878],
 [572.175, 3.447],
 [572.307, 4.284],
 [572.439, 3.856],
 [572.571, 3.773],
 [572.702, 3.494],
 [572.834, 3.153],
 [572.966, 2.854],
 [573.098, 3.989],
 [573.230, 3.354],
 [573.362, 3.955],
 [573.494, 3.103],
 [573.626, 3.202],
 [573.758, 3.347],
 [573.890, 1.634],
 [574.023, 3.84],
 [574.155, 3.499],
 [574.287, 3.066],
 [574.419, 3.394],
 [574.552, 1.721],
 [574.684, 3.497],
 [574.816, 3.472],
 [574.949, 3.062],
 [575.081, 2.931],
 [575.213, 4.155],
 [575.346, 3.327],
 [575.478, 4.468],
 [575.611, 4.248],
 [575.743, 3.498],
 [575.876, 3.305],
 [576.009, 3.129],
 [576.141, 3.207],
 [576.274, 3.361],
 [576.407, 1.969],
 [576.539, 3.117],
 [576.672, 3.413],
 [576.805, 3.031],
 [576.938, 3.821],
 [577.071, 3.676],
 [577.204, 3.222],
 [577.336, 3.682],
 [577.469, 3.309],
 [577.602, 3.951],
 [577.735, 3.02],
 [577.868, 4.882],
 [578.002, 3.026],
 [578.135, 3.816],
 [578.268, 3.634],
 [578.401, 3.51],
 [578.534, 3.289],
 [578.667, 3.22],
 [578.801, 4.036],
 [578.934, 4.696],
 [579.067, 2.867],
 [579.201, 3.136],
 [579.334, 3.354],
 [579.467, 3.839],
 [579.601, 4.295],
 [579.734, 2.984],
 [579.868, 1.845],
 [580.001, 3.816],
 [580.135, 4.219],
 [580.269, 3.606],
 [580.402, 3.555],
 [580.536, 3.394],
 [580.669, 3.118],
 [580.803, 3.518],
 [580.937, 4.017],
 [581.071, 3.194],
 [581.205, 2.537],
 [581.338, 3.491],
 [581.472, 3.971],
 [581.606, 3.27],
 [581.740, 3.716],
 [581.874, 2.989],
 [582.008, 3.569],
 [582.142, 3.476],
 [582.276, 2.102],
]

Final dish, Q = 1.1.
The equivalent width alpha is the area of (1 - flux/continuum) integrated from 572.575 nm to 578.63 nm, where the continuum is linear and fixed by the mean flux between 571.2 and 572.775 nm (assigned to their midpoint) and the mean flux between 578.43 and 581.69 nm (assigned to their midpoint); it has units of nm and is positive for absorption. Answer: 0.28 nm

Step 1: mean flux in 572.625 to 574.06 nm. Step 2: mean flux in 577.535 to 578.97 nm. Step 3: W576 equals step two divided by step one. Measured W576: 1.1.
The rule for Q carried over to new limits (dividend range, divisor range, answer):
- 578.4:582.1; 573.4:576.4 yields 1.08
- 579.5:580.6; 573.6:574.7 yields 1.18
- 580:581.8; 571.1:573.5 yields 1.03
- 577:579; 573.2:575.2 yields 1.17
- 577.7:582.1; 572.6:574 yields 1.10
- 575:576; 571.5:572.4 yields 1.03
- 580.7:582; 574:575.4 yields 1.07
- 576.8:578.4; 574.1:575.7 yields 1.07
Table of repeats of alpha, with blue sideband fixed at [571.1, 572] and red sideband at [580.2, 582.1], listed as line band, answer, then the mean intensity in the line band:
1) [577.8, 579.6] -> -0.14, 3.66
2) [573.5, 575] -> 0.13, 3.07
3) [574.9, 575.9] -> -0.08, 3.65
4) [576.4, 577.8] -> 0.01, 3.35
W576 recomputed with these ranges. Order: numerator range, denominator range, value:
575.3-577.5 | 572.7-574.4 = 1.04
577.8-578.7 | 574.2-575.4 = 1.14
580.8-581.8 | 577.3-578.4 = 0.95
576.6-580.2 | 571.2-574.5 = 1.04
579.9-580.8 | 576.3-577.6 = 1.08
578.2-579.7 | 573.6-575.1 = 1.18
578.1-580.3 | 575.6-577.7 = 1.06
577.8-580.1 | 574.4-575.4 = 1.12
